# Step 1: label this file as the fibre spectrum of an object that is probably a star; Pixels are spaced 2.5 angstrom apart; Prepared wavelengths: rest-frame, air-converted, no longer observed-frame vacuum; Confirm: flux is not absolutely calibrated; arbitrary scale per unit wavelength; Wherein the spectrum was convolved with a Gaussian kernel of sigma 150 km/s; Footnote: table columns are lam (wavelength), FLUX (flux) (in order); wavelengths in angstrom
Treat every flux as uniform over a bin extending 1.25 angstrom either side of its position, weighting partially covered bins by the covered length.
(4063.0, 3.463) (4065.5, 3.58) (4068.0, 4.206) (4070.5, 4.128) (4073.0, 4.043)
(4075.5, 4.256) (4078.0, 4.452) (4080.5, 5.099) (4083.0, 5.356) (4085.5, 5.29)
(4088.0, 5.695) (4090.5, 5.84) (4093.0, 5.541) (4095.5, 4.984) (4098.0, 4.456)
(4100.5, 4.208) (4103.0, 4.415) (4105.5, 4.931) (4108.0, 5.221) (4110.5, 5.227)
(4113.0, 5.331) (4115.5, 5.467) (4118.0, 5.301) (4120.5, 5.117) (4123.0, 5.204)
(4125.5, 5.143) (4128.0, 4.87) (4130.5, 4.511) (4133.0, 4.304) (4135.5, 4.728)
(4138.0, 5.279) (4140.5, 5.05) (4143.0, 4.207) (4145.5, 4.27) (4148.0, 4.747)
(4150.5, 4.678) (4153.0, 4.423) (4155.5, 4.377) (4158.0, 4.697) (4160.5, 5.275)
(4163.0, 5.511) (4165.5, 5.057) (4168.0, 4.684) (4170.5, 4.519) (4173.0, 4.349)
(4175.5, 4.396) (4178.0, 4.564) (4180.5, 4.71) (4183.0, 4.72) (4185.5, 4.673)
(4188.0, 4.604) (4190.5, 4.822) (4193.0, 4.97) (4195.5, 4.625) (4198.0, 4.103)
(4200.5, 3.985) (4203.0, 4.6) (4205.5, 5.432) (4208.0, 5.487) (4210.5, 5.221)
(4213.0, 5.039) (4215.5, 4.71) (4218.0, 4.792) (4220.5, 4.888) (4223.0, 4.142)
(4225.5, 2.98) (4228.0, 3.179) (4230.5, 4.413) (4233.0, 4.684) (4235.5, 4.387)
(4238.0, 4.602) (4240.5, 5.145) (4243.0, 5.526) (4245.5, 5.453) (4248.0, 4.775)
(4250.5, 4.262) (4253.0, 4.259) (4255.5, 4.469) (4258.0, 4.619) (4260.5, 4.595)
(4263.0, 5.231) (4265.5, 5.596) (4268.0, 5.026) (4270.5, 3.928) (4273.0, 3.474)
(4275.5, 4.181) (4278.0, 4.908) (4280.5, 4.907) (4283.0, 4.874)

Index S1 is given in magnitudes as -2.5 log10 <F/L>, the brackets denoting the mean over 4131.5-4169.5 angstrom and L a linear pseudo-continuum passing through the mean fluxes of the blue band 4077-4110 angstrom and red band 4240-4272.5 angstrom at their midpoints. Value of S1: 0.05 mag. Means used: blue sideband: 5.05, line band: 4.75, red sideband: 4.8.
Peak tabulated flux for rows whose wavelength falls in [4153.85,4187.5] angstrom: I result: 5.511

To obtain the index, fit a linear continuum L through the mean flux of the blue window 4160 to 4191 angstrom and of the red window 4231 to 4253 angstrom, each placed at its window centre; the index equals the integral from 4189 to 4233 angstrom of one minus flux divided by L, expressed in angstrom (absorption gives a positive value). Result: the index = 2.0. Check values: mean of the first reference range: 4.75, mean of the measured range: 4.56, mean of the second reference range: 4.81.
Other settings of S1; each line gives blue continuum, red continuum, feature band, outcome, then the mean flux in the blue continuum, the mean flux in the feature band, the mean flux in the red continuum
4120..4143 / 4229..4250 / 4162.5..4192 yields 0.03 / 4.87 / 4.7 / 4.83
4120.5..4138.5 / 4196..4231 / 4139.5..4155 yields 0.06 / 4.86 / 4.55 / 4.5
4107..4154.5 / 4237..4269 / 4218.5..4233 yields 0.21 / 4.89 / 4.03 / 4.89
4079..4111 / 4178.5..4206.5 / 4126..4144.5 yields 0.04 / 5.09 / 4.72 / 4.65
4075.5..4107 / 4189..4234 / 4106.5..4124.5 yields -0.08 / 4.99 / 5.26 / 4.56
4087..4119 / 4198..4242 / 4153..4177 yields 0.02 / 5.12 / 4.74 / 4.56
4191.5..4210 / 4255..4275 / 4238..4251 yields -0.08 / 4.76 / 5.04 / 4.61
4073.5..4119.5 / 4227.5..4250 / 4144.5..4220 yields 0.02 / 5.04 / 4.74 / 4.72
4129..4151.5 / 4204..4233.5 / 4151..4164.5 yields -0.05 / 4.64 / 4.85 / 4.58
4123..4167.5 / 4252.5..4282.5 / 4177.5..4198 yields 0.01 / 4.78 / 4.68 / 4.61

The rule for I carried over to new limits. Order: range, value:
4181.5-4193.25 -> 4.97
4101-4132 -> 5.467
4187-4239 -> 5.487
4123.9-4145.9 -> 5.279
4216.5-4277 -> 5.596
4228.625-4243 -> 5.526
